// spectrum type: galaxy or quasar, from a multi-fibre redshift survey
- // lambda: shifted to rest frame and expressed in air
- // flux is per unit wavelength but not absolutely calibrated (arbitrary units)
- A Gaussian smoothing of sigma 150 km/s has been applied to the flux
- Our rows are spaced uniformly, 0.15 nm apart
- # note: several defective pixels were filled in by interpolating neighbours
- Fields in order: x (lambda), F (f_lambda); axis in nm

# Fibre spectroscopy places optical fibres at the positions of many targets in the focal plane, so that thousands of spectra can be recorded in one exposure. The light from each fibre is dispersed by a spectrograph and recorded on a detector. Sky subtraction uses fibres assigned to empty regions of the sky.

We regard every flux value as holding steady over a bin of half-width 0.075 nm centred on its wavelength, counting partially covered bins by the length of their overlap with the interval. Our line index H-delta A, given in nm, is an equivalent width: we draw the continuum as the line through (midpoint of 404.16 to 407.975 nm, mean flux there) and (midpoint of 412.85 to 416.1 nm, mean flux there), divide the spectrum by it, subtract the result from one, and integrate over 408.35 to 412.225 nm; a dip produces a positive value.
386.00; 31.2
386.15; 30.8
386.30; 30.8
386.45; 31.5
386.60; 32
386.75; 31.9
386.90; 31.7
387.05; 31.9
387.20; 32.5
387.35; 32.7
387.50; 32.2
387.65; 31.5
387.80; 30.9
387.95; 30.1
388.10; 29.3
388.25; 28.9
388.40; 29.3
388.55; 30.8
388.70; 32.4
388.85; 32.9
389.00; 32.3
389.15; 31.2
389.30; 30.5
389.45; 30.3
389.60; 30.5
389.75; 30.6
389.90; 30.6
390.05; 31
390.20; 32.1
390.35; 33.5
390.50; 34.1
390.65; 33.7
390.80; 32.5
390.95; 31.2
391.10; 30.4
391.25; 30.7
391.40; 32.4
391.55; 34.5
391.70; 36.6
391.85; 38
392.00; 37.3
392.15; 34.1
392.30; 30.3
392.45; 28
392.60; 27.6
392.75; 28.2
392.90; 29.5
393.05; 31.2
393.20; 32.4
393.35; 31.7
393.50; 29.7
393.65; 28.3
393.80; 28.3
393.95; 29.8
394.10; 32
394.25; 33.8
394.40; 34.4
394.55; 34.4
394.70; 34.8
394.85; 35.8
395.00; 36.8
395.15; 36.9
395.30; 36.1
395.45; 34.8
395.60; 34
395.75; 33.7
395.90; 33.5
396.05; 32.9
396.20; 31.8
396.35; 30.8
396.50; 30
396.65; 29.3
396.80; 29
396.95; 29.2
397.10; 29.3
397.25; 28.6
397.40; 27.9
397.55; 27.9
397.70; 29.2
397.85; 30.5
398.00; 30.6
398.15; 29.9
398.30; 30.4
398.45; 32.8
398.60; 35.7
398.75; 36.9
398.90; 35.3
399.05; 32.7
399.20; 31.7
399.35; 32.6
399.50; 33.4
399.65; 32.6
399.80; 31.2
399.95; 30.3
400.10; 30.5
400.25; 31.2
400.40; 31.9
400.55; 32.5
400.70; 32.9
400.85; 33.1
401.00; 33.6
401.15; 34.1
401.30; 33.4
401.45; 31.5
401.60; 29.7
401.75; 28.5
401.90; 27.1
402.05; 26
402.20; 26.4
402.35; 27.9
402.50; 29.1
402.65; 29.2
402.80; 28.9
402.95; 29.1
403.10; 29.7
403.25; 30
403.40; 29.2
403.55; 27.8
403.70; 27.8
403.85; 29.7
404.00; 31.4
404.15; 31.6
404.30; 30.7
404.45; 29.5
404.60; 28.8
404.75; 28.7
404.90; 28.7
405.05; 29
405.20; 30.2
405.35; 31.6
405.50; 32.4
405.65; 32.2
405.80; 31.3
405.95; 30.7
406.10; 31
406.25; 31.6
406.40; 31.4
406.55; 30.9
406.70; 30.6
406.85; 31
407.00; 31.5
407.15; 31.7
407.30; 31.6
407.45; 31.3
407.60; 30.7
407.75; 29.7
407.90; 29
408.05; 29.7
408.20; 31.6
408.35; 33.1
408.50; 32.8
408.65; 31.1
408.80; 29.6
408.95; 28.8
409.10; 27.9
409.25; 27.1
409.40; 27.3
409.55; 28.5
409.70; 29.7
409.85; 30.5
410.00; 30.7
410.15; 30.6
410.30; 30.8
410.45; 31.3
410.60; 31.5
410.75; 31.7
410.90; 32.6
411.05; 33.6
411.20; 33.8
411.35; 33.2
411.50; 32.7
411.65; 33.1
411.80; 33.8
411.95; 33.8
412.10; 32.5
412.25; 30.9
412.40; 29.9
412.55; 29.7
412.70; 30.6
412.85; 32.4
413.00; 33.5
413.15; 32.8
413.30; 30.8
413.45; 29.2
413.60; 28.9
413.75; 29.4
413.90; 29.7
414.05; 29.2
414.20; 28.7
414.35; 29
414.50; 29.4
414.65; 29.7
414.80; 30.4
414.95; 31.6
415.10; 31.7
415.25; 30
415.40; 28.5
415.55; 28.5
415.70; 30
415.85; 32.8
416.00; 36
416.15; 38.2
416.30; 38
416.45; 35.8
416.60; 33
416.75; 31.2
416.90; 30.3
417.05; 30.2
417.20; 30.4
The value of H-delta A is -0.07 nm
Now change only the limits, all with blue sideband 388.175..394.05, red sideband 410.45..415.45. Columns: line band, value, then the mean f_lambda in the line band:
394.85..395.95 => -0.13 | 35.2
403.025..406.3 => 0.12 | 30.2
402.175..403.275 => 0.09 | 28.8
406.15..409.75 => 0.10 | 30.4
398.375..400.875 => -0.11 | 32.8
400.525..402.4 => 0.05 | 30.5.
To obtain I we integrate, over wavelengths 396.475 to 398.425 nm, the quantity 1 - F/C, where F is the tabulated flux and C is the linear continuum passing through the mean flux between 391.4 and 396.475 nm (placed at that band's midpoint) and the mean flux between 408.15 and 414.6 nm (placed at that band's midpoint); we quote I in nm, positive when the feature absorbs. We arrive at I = 0.18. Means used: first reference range 32.8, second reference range 30.9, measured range 29.4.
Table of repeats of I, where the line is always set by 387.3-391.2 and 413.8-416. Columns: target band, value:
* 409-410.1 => 0.06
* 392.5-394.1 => 0.07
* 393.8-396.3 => -0.23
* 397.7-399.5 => -0.09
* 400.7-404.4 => 0.10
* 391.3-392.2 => -0.12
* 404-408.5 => -0.04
